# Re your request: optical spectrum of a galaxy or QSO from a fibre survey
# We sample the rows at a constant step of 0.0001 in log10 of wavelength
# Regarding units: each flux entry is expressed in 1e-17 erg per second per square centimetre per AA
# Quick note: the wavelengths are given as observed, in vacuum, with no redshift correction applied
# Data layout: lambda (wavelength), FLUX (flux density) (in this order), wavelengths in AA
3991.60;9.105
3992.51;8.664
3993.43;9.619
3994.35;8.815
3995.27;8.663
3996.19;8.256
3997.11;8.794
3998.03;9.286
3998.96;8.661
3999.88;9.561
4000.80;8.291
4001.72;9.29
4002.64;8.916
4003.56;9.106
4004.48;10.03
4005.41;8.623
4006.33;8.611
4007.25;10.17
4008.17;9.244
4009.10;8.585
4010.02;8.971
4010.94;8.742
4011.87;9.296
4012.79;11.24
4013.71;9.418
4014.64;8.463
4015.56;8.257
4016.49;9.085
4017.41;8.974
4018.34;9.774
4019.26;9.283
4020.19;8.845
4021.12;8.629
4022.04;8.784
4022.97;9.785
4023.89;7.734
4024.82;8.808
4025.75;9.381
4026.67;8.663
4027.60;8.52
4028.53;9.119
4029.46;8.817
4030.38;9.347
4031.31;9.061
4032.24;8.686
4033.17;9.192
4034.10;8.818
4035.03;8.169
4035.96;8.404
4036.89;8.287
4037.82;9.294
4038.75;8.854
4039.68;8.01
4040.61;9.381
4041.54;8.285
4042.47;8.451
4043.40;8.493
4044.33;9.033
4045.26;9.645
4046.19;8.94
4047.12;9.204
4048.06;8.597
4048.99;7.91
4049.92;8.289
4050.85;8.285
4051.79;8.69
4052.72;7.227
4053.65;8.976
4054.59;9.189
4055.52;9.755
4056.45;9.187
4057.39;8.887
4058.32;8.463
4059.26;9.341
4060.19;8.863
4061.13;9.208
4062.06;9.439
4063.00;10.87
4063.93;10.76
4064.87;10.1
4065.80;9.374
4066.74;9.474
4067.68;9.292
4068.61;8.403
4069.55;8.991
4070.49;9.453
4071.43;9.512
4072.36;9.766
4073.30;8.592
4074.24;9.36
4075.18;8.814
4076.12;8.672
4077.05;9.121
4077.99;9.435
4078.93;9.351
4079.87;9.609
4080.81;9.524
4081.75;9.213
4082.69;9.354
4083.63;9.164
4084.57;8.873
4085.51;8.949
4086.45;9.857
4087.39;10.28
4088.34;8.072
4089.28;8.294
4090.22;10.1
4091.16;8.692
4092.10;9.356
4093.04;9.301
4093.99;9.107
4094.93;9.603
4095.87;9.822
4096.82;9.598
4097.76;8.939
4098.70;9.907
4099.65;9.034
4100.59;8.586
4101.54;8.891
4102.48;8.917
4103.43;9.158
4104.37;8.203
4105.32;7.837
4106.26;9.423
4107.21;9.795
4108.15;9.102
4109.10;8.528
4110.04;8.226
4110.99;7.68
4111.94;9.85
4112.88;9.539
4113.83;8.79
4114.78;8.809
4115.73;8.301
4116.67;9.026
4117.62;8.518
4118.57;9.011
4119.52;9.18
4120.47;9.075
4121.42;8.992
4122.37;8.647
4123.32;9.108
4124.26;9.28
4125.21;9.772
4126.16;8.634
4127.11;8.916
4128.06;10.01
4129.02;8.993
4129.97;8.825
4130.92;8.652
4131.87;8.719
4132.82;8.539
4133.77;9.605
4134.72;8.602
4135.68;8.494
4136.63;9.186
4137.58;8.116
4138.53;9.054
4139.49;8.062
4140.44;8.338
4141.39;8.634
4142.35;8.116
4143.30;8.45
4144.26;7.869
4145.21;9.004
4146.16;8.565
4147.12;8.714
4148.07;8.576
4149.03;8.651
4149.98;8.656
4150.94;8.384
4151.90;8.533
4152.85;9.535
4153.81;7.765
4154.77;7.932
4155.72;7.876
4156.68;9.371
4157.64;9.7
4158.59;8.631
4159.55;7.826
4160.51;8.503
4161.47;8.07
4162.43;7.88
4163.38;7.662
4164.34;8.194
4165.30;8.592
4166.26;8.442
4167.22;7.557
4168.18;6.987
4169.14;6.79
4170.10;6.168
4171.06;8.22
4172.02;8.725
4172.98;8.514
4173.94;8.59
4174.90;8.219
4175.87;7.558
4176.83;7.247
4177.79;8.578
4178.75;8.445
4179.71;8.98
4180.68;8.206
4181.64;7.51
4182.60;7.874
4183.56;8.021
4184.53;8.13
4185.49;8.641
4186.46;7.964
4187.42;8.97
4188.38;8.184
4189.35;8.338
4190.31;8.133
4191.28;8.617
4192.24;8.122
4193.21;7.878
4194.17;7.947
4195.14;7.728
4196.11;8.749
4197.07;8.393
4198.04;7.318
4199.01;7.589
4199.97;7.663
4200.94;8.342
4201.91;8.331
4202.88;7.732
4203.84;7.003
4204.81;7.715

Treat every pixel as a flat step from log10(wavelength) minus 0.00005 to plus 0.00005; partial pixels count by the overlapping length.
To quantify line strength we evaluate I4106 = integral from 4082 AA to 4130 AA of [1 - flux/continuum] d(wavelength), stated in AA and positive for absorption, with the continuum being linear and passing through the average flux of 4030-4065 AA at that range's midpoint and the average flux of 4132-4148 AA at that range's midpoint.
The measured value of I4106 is -1.9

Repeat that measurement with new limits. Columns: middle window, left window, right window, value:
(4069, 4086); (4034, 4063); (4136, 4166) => -1.0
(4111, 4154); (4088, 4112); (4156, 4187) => -1.0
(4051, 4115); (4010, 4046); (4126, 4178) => -3.4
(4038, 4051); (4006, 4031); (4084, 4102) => 0.6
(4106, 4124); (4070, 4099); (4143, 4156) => 0.0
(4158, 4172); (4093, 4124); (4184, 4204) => 0.9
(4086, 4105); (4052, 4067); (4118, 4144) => -0.2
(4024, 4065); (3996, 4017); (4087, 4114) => 0.8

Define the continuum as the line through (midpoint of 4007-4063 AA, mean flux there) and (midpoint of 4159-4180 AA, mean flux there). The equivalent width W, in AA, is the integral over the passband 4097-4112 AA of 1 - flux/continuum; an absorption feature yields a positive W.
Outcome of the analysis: -0.8 AA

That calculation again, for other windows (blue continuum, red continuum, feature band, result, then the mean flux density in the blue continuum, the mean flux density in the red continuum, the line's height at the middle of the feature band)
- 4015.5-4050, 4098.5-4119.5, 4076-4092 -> -0.68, 8.82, 8.86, 8.85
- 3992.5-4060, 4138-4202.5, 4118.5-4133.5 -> -1.07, 8.91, 8.22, 8.43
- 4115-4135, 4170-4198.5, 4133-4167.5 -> 0.58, 8.98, 8.16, 8.63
